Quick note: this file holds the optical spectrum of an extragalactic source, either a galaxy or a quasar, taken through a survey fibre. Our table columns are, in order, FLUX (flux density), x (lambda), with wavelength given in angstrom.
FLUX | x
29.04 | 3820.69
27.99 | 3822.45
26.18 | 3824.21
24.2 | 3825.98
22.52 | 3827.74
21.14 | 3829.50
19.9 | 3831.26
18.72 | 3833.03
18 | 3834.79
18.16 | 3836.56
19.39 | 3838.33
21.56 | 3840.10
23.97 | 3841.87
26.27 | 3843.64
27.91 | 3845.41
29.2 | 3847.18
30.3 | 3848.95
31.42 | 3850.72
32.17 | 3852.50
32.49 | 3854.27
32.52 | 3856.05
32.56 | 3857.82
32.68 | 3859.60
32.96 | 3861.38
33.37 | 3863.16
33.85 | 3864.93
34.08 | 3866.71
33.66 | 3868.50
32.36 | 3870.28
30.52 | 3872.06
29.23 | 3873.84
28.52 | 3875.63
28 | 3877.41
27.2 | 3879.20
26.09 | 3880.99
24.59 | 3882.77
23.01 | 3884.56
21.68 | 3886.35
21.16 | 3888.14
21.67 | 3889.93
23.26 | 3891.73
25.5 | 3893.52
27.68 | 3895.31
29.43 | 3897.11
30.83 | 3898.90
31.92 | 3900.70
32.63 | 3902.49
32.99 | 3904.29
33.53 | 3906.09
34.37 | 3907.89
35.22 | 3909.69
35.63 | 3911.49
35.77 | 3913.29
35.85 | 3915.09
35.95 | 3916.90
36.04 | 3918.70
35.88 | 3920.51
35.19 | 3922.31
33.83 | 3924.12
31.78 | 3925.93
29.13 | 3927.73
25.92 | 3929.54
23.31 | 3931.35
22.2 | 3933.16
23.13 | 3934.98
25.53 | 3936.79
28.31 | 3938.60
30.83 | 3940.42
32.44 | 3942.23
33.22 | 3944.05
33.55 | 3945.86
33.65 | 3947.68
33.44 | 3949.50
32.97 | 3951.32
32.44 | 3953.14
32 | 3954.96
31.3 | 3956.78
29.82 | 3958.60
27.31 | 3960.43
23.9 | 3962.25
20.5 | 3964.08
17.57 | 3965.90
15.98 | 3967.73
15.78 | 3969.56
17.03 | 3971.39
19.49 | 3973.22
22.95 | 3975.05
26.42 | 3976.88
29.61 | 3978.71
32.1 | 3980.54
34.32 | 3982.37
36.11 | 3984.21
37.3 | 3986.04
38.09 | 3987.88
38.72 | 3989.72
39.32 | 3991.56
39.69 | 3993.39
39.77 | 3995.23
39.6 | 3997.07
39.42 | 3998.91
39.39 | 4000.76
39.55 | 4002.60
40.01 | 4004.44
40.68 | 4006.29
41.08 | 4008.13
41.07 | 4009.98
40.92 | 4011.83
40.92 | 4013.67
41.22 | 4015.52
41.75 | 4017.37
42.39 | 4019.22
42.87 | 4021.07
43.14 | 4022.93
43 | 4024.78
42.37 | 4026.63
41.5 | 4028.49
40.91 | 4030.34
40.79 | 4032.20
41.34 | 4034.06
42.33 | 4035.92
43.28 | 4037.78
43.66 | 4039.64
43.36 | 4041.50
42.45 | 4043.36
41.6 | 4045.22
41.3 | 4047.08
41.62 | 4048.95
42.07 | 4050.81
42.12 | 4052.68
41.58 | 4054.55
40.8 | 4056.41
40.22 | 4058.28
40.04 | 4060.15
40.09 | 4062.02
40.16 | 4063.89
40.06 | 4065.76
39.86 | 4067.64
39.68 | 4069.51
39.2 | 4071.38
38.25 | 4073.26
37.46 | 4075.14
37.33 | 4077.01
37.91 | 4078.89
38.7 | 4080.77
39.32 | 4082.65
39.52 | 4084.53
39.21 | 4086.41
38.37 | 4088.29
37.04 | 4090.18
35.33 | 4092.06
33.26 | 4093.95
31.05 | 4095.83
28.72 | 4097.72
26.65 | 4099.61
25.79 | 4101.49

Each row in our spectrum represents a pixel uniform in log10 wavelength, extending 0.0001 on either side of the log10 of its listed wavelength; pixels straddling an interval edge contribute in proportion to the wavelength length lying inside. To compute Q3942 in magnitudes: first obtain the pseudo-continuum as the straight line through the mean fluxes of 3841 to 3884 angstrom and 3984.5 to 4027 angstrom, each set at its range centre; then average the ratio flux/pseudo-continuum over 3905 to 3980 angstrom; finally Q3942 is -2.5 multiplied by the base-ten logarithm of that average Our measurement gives 0.22 mag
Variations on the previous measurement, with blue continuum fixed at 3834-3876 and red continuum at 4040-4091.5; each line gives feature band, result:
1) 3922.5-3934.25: 0.17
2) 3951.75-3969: 0.32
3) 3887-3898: 0.25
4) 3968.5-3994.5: 0.17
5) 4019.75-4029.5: -0.13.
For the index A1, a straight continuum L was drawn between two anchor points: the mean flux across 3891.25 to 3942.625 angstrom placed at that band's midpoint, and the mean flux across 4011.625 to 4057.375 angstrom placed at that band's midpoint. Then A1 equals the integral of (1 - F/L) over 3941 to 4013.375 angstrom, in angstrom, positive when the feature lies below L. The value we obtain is 8.6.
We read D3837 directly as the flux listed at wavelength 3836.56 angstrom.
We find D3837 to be 18.16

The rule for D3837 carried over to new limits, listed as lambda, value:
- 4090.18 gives 37.04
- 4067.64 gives 39.86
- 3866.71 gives 34.08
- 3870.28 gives 32.36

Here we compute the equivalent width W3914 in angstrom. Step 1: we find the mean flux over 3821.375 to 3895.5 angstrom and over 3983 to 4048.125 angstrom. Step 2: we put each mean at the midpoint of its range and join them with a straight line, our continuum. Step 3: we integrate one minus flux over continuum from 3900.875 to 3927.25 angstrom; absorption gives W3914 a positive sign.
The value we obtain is -2.20 angstrom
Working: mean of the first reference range 26.9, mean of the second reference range 40.9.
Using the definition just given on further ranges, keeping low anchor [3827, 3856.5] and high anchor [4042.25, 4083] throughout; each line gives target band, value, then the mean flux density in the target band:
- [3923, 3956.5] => 1.9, 29.9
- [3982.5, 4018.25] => -3.7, 39.6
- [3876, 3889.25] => 1.5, 24.7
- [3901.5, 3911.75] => -1.6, 34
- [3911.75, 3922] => -2.0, 35.9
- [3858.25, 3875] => -3.7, 32.5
